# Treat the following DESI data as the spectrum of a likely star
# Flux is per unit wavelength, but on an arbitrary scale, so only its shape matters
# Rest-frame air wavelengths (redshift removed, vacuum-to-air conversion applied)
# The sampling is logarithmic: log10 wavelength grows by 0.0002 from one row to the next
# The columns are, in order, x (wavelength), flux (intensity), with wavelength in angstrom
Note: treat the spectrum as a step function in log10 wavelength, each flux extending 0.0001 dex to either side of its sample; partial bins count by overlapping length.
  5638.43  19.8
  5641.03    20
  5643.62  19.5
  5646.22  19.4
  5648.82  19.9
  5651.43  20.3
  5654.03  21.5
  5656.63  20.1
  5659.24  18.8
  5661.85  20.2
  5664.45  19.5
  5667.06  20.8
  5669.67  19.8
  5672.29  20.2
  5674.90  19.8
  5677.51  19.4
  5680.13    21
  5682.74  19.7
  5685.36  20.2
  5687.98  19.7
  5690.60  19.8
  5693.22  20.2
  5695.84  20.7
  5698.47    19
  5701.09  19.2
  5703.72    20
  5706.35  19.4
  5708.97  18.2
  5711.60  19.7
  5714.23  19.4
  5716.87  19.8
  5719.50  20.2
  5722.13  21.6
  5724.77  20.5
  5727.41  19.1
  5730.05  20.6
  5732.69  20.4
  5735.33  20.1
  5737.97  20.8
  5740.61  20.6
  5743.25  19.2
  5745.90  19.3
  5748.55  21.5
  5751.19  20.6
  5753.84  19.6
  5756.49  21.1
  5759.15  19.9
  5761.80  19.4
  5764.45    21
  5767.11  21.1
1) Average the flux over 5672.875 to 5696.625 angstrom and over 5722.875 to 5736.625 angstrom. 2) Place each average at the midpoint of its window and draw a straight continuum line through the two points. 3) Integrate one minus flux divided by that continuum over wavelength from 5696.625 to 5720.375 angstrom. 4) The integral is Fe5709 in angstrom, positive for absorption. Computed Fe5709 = 0.80 angstrom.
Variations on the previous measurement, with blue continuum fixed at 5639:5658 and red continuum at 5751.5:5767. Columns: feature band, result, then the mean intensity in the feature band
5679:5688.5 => 0.0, 20.2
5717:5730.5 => -0.1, 20.3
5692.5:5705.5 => 0.3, 19.8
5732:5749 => 0.0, 20.2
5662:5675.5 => 0.1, 20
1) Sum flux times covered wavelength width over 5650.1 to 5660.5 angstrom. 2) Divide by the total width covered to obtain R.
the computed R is 20.2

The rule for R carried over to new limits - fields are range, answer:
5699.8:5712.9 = 19.3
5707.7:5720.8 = 19.5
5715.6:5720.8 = 20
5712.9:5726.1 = 20.3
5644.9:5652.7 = 19.8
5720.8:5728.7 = 20.4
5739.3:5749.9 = 20.2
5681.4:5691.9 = 19.9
